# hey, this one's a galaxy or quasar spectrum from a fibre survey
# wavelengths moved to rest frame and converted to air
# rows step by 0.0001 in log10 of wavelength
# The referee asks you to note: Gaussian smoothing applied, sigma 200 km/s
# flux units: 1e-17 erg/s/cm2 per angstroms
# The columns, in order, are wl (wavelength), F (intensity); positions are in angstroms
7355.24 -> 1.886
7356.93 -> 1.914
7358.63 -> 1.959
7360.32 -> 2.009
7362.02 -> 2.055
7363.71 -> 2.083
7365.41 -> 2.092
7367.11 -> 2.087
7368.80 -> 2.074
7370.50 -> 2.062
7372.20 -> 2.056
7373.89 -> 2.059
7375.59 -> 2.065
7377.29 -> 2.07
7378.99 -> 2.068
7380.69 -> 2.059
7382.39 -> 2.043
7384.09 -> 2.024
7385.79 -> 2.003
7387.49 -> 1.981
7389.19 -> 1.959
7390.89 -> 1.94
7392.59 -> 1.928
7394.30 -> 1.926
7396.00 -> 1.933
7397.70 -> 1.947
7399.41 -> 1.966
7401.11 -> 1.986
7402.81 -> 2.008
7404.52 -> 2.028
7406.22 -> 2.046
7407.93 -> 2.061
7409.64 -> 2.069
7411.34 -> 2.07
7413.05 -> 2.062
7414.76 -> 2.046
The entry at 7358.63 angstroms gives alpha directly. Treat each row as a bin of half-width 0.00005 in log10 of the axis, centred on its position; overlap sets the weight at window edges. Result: 1.959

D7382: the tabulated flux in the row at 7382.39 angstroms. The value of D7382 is 2.043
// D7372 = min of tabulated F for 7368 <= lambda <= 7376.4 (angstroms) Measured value 2.056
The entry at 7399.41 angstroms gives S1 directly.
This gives 1.966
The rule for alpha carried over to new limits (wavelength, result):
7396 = 1.933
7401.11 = 1.986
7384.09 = 2.024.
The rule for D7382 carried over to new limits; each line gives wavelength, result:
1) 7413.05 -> 2.062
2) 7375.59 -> 2.065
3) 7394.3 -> 1.926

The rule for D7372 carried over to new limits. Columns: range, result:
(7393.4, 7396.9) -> 1.926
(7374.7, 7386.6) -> 2.003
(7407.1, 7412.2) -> 2.061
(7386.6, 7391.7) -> 1.94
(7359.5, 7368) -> 2.009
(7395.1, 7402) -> 1.933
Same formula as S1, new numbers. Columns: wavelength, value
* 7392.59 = 1.928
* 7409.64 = 2.069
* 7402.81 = 2.008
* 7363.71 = 2.083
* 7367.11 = 2.087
